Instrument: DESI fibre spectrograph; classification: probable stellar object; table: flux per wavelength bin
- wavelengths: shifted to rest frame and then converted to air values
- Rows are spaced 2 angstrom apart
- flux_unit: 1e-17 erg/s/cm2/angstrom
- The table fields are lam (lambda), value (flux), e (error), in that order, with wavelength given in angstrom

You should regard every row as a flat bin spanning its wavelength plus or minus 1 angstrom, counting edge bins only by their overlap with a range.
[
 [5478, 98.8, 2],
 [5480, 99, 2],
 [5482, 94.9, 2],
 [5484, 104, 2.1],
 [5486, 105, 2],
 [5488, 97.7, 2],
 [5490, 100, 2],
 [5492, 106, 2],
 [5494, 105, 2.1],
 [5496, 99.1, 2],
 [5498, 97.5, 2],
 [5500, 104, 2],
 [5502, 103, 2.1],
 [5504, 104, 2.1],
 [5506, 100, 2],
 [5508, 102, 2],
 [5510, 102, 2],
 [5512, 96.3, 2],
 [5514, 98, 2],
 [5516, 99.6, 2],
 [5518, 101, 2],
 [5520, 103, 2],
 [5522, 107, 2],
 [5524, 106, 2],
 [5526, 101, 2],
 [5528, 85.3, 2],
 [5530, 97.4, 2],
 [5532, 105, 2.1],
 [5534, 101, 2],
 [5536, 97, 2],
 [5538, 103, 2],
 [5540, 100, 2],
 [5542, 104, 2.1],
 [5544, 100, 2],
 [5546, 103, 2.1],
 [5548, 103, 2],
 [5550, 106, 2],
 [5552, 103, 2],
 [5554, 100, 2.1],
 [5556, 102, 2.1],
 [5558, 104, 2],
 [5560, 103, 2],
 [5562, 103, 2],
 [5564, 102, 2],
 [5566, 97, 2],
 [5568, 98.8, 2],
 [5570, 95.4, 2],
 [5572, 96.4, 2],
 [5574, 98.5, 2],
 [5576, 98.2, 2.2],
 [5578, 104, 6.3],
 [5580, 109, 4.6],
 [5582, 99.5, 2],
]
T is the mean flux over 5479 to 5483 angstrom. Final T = 97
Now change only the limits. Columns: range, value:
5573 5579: 100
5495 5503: 101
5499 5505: 104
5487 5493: 101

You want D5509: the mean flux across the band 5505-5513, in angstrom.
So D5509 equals 100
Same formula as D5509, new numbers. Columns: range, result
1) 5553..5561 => 102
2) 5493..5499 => 101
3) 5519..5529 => 100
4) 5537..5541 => 102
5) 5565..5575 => 97.2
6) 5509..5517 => 99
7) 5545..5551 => 104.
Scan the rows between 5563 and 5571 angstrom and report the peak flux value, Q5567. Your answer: 102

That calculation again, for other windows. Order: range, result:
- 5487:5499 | 106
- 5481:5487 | 105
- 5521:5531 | 107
